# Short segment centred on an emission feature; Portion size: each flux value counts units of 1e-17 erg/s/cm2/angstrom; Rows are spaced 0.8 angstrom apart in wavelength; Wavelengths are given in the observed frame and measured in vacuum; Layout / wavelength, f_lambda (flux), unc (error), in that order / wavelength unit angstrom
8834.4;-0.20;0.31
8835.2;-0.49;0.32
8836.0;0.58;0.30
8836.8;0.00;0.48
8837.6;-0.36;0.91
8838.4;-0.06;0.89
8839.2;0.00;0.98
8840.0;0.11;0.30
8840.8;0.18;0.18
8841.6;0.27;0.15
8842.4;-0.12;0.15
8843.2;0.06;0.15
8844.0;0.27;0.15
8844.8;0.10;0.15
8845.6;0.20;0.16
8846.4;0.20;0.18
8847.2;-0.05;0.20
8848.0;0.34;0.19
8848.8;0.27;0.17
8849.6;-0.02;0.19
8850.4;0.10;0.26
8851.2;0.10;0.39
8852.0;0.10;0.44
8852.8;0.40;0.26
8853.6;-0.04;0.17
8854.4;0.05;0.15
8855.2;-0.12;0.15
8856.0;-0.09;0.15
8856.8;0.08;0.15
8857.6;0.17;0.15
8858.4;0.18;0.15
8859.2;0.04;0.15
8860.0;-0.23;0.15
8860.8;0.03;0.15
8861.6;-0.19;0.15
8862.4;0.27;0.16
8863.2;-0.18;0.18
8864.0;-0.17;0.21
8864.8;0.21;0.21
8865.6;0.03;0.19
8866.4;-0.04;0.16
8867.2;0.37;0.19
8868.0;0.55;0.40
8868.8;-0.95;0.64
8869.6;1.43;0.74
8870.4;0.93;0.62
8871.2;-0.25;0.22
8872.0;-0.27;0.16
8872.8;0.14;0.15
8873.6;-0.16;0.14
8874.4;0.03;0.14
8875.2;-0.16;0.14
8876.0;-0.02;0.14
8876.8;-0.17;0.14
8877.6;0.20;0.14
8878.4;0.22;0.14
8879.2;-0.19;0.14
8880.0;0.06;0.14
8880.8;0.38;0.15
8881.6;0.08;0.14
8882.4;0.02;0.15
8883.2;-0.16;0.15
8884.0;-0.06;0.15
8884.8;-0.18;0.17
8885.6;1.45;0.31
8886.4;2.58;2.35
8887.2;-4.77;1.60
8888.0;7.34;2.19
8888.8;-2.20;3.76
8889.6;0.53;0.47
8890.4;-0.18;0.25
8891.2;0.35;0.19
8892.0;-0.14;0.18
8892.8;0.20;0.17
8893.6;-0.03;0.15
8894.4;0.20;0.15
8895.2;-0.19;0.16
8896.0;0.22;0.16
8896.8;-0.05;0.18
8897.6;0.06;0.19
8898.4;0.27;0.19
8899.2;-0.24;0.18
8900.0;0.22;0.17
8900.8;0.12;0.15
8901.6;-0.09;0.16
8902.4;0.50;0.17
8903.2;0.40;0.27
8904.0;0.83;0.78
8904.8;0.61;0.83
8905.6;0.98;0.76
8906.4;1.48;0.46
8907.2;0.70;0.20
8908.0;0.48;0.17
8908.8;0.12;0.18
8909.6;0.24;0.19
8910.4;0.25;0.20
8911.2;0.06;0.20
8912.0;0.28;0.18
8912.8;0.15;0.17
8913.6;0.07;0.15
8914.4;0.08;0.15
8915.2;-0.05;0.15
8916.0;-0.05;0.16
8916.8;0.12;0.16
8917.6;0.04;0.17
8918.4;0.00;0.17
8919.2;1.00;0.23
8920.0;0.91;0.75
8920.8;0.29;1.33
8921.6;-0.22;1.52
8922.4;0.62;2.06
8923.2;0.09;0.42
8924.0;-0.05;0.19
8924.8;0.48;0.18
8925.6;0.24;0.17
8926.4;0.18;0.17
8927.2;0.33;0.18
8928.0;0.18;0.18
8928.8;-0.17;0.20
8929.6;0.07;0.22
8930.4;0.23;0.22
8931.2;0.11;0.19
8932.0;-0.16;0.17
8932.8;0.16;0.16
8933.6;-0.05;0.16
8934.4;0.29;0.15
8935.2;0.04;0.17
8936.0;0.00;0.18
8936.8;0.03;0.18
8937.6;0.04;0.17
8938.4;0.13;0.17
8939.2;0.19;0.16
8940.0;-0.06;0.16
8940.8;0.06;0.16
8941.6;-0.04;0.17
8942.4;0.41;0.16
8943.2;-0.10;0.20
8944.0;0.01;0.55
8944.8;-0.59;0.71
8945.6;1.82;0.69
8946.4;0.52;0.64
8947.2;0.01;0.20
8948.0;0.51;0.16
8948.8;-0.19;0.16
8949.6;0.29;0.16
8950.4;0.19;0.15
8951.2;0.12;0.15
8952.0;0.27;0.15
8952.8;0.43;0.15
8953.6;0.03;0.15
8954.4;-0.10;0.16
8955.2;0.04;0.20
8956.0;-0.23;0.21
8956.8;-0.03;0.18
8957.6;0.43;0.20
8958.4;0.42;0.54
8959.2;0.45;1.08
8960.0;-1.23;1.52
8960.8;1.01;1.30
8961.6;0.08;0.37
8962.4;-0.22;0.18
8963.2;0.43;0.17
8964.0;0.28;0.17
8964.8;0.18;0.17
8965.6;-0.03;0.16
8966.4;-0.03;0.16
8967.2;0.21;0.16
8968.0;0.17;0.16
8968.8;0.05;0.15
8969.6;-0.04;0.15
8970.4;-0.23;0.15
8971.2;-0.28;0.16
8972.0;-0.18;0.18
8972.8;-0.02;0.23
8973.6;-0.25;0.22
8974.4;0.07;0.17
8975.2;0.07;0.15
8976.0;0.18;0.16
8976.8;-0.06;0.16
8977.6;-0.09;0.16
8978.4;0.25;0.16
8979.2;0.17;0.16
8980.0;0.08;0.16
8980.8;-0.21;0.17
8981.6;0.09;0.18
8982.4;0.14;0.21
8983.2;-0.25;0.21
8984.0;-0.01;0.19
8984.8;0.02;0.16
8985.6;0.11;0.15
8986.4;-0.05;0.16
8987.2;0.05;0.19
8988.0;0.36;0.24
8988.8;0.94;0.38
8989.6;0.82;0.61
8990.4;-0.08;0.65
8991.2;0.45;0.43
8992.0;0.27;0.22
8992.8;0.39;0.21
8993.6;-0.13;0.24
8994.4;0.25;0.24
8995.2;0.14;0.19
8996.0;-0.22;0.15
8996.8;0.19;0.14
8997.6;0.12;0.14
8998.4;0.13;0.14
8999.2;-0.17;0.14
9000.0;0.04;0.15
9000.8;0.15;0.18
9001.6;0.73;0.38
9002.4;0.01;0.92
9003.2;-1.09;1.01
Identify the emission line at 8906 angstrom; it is Hgamma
